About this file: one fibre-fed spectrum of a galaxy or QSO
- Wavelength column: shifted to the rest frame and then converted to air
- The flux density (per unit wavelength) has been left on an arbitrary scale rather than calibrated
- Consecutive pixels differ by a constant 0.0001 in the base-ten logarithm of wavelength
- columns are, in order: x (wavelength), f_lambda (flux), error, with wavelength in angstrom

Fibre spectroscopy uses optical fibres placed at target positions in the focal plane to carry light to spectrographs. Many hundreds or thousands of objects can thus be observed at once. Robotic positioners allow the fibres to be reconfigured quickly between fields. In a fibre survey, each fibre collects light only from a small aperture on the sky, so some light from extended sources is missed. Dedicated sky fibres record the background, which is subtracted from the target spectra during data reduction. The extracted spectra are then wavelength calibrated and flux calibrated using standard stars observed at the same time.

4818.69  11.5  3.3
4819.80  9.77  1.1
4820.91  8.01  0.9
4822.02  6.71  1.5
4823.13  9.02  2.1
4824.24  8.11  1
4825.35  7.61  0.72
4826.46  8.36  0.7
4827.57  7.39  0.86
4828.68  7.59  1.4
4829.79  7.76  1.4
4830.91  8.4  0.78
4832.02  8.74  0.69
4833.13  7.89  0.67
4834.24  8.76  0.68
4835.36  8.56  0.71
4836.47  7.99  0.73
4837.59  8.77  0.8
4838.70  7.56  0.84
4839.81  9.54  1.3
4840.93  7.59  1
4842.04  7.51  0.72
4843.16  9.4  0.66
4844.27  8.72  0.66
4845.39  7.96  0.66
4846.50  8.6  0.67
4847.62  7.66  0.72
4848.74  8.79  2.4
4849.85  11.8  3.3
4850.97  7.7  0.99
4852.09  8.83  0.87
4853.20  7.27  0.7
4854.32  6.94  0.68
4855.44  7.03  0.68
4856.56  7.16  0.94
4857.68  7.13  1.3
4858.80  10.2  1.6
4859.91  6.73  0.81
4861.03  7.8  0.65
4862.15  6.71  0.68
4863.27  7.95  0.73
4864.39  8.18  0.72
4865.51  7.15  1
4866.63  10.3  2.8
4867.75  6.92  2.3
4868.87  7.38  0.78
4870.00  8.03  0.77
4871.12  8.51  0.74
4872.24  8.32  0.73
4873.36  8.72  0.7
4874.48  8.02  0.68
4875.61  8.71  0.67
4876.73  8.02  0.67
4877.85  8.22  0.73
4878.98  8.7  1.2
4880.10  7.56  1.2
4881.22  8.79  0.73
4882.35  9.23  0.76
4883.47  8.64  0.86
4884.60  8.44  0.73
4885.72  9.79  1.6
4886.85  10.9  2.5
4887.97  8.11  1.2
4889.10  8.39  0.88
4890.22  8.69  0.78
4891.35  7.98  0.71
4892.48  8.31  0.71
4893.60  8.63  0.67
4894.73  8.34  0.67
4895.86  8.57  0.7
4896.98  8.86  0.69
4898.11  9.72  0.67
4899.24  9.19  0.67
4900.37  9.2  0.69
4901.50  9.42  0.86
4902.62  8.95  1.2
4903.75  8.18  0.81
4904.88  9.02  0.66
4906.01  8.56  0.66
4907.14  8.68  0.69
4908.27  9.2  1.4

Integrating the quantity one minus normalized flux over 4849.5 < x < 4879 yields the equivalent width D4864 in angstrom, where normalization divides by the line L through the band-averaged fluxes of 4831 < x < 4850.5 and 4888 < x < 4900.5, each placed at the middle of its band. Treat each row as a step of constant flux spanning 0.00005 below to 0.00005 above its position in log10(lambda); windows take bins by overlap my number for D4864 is 1.93 angstrom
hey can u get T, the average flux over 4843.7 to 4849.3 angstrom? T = 8.36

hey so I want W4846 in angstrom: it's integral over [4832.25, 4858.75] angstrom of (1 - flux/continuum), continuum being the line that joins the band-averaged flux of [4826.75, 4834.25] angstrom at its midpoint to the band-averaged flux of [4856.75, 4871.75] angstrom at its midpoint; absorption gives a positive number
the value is -0.9 angstrom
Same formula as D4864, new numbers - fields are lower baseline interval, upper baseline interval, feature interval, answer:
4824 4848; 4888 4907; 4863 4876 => 0.5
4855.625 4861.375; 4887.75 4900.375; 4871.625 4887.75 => -0.8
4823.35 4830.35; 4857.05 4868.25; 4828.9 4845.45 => -1.0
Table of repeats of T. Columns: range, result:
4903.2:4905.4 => 8.59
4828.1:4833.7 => 8.08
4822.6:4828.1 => 8.1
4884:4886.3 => 9.1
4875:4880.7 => 8.24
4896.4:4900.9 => 9.24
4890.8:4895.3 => 8.31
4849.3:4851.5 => 9.75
